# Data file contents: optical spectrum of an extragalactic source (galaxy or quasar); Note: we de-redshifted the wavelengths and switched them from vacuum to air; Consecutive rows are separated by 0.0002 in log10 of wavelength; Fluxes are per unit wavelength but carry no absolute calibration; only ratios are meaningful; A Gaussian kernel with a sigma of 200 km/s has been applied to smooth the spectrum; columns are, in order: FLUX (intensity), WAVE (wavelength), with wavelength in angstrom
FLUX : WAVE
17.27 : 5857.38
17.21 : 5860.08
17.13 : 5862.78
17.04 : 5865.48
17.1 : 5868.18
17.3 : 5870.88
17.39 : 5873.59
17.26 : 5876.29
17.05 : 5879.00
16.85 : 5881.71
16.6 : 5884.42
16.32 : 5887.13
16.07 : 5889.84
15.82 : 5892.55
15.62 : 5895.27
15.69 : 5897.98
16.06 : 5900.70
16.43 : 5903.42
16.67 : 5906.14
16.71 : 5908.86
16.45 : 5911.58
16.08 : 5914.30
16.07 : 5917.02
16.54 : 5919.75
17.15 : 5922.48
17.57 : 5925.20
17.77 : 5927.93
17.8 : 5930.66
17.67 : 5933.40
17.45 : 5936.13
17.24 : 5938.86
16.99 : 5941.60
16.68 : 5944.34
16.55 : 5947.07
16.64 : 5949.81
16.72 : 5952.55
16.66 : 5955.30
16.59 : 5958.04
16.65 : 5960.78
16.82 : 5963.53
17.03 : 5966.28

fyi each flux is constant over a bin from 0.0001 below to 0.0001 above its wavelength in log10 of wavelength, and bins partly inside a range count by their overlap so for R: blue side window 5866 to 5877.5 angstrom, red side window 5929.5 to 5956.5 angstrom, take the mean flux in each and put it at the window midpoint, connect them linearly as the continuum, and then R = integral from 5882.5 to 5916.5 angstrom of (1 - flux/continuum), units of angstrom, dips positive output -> 1.9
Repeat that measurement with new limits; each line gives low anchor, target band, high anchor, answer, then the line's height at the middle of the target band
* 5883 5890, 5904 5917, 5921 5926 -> 0.4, 17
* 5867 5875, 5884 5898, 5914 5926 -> 0.8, 17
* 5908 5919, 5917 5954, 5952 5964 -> -1.3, 16.5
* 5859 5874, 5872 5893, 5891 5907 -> -0.1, 16.6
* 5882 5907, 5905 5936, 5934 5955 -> -0.8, 16.6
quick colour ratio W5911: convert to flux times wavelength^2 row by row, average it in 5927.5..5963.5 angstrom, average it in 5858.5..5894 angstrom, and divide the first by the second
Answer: 1.03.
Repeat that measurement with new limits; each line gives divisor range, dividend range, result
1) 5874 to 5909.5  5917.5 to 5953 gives 1.06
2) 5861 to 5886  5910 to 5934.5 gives 1.01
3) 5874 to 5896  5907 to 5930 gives 1.03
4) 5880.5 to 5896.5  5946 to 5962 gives 1.05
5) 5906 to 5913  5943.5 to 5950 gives 1.01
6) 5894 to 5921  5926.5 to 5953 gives 1.07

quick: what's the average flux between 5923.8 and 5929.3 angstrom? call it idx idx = 17.7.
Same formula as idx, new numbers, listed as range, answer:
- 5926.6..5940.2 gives 17.6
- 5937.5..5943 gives 17.1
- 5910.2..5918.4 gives 16.2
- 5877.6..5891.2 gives 16.6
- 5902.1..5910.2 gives 16.6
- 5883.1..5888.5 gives 16.5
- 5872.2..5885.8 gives 17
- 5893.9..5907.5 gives 16.1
